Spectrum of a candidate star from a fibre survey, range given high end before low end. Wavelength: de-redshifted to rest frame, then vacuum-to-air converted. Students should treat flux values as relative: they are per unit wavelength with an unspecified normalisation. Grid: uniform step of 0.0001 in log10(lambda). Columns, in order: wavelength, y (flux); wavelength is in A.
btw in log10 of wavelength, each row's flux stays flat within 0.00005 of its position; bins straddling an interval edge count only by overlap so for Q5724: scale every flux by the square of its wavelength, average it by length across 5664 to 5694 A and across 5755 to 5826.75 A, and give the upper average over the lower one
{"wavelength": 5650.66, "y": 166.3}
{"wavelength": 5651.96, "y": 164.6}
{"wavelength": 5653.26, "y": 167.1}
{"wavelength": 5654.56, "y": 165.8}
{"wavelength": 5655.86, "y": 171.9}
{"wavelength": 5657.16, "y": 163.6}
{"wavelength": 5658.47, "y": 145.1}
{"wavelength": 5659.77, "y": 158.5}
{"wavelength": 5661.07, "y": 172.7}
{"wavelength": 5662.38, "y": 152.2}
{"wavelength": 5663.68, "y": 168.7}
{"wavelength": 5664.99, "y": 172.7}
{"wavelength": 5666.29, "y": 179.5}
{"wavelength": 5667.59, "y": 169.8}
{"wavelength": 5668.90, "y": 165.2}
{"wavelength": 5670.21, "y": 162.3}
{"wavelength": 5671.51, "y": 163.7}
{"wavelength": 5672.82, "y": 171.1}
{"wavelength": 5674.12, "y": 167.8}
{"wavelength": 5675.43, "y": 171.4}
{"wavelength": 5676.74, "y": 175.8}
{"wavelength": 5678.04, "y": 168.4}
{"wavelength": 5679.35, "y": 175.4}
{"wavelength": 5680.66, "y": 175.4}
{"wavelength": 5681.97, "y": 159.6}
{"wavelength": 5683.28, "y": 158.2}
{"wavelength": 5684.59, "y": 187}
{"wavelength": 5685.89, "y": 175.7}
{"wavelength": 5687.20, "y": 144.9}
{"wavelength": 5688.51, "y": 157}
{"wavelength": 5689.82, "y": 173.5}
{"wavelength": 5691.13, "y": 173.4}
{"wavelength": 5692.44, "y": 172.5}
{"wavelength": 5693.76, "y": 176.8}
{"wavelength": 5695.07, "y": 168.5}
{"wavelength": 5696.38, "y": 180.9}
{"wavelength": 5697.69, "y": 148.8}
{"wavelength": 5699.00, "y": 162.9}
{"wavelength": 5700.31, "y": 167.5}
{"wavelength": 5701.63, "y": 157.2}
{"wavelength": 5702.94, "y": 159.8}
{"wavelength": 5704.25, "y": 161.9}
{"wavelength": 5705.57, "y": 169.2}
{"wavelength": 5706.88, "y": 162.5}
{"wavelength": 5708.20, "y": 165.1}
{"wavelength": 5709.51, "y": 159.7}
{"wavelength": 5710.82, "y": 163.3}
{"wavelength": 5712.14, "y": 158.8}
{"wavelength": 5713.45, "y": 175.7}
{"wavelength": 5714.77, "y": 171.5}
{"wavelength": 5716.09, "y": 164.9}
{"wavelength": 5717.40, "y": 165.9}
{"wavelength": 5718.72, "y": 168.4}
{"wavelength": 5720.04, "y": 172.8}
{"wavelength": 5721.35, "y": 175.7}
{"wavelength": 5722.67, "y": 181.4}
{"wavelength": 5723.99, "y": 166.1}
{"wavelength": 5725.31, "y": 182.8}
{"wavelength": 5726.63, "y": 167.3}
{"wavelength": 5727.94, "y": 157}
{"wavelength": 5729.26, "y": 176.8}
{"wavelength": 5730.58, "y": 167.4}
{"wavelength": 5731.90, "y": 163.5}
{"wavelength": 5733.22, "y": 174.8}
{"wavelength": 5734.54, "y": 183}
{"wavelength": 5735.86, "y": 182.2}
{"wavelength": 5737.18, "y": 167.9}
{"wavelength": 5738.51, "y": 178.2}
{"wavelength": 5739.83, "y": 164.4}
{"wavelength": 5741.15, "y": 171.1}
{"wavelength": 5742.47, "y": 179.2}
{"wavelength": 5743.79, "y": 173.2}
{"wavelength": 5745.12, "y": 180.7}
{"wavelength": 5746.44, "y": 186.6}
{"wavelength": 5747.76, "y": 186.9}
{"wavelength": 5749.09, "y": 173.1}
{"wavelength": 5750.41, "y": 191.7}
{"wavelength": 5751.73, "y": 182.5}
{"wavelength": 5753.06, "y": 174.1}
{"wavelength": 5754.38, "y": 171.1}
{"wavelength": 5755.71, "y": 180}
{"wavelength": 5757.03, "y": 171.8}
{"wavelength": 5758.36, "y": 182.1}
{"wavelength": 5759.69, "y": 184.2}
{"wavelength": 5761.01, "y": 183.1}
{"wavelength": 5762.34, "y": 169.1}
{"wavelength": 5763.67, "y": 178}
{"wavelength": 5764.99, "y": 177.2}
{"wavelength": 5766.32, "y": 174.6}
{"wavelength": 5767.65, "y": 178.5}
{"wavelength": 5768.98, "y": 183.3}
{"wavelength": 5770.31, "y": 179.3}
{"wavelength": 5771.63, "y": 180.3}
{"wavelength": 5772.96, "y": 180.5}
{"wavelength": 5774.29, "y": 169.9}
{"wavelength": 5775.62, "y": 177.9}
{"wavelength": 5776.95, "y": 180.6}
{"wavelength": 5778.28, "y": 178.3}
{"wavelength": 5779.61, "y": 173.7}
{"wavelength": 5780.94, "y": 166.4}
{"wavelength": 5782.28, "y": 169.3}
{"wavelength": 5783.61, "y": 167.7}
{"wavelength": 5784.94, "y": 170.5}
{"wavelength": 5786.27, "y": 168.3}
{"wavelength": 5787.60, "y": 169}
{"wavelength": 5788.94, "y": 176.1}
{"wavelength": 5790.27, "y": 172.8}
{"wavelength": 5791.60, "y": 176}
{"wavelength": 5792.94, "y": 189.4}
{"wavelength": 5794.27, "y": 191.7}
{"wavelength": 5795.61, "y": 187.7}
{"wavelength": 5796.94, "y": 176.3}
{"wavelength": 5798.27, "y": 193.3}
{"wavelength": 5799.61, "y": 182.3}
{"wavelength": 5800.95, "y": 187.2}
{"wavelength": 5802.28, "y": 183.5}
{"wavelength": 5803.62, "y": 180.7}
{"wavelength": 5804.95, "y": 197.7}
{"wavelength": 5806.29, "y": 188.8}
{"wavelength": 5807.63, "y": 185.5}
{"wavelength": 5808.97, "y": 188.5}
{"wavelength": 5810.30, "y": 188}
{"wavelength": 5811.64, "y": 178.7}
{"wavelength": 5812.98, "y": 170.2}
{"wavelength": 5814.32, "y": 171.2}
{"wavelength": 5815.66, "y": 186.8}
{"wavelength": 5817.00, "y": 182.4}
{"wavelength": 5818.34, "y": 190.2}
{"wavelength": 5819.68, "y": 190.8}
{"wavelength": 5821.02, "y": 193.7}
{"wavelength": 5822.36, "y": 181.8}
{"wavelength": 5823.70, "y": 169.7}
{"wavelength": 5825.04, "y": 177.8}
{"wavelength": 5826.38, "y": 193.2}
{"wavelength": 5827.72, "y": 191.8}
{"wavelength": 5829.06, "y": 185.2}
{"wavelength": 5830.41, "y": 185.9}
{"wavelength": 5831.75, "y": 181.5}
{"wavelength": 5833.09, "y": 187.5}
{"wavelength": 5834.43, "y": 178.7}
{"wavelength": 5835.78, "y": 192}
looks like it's 1.11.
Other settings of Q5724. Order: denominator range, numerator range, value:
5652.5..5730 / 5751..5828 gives 1.11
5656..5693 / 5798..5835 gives 1.16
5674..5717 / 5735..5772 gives 1.09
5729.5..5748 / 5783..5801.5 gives 1.04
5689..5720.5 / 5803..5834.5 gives 1.15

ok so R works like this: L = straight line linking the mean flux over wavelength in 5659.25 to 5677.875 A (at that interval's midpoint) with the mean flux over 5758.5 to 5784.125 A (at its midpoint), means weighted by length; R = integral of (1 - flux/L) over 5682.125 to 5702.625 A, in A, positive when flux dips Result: 0.4 A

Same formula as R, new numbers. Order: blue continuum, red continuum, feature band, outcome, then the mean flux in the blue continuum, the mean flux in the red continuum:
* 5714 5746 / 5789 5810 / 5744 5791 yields 0.6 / 172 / 185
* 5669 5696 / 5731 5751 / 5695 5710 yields 0.7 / 169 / 177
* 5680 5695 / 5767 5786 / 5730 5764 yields -0.8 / 168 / 175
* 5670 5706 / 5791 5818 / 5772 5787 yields 0.6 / 167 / 184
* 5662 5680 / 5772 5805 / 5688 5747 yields 1.0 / 169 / 178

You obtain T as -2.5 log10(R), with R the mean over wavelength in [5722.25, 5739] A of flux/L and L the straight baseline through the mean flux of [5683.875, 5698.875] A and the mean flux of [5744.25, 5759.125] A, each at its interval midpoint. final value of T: 0.02 mag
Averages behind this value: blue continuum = 169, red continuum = 180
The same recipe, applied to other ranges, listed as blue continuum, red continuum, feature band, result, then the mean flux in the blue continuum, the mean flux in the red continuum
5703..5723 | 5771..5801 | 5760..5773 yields -0.024 mag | 167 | 177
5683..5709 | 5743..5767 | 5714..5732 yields 0.011 mag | 166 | 179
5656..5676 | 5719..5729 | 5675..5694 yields -0.011 mag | 166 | 172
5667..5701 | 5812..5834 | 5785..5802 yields -0.001 mag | 168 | 184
